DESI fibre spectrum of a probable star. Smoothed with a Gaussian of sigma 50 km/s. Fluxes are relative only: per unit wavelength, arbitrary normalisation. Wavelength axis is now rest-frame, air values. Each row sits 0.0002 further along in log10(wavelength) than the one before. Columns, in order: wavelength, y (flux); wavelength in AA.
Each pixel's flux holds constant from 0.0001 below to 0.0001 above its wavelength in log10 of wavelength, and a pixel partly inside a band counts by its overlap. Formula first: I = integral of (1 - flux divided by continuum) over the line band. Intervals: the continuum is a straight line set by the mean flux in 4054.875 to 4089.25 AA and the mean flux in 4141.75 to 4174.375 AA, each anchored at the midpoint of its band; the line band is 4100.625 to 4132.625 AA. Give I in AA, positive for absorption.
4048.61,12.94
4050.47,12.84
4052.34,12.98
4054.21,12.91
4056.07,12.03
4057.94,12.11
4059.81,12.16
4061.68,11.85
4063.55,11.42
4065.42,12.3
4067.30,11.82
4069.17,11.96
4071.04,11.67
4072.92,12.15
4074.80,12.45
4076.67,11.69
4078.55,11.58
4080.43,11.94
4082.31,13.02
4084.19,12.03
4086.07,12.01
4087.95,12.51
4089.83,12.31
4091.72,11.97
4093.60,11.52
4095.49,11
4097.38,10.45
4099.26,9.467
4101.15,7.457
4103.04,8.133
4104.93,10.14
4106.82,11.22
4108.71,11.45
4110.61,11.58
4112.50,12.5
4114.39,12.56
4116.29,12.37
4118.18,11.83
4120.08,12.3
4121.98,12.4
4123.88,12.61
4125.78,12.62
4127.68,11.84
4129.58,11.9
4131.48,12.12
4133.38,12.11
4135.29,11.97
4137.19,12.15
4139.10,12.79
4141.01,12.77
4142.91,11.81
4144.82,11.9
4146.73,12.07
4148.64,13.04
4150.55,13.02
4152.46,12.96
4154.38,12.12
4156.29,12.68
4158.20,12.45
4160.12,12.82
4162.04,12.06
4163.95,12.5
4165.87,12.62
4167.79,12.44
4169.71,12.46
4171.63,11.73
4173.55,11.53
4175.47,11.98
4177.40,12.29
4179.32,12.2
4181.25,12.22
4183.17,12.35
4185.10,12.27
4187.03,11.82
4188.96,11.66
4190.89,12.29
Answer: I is 1.8 AA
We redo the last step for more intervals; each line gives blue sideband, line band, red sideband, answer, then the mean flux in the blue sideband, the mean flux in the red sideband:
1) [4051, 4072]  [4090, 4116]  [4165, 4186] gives 2.85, 12.1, 12.2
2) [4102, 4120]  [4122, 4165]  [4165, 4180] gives -2.23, 11.3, 12.2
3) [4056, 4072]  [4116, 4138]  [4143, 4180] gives 0.03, 11.9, 12.3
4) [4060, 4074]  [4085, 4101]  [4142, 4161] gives 1.14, 11.9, 12.5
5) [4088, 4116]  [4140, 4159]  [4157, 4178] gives -0.94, 10.9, 12.3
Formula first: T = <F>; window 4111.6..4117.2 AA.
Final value 12.5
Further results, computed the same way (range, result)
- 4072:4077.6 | 12.1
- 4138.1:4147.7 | 12.3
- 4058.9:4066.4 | 11.9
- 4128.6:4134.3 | 12.1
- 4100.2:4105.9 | 8.59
